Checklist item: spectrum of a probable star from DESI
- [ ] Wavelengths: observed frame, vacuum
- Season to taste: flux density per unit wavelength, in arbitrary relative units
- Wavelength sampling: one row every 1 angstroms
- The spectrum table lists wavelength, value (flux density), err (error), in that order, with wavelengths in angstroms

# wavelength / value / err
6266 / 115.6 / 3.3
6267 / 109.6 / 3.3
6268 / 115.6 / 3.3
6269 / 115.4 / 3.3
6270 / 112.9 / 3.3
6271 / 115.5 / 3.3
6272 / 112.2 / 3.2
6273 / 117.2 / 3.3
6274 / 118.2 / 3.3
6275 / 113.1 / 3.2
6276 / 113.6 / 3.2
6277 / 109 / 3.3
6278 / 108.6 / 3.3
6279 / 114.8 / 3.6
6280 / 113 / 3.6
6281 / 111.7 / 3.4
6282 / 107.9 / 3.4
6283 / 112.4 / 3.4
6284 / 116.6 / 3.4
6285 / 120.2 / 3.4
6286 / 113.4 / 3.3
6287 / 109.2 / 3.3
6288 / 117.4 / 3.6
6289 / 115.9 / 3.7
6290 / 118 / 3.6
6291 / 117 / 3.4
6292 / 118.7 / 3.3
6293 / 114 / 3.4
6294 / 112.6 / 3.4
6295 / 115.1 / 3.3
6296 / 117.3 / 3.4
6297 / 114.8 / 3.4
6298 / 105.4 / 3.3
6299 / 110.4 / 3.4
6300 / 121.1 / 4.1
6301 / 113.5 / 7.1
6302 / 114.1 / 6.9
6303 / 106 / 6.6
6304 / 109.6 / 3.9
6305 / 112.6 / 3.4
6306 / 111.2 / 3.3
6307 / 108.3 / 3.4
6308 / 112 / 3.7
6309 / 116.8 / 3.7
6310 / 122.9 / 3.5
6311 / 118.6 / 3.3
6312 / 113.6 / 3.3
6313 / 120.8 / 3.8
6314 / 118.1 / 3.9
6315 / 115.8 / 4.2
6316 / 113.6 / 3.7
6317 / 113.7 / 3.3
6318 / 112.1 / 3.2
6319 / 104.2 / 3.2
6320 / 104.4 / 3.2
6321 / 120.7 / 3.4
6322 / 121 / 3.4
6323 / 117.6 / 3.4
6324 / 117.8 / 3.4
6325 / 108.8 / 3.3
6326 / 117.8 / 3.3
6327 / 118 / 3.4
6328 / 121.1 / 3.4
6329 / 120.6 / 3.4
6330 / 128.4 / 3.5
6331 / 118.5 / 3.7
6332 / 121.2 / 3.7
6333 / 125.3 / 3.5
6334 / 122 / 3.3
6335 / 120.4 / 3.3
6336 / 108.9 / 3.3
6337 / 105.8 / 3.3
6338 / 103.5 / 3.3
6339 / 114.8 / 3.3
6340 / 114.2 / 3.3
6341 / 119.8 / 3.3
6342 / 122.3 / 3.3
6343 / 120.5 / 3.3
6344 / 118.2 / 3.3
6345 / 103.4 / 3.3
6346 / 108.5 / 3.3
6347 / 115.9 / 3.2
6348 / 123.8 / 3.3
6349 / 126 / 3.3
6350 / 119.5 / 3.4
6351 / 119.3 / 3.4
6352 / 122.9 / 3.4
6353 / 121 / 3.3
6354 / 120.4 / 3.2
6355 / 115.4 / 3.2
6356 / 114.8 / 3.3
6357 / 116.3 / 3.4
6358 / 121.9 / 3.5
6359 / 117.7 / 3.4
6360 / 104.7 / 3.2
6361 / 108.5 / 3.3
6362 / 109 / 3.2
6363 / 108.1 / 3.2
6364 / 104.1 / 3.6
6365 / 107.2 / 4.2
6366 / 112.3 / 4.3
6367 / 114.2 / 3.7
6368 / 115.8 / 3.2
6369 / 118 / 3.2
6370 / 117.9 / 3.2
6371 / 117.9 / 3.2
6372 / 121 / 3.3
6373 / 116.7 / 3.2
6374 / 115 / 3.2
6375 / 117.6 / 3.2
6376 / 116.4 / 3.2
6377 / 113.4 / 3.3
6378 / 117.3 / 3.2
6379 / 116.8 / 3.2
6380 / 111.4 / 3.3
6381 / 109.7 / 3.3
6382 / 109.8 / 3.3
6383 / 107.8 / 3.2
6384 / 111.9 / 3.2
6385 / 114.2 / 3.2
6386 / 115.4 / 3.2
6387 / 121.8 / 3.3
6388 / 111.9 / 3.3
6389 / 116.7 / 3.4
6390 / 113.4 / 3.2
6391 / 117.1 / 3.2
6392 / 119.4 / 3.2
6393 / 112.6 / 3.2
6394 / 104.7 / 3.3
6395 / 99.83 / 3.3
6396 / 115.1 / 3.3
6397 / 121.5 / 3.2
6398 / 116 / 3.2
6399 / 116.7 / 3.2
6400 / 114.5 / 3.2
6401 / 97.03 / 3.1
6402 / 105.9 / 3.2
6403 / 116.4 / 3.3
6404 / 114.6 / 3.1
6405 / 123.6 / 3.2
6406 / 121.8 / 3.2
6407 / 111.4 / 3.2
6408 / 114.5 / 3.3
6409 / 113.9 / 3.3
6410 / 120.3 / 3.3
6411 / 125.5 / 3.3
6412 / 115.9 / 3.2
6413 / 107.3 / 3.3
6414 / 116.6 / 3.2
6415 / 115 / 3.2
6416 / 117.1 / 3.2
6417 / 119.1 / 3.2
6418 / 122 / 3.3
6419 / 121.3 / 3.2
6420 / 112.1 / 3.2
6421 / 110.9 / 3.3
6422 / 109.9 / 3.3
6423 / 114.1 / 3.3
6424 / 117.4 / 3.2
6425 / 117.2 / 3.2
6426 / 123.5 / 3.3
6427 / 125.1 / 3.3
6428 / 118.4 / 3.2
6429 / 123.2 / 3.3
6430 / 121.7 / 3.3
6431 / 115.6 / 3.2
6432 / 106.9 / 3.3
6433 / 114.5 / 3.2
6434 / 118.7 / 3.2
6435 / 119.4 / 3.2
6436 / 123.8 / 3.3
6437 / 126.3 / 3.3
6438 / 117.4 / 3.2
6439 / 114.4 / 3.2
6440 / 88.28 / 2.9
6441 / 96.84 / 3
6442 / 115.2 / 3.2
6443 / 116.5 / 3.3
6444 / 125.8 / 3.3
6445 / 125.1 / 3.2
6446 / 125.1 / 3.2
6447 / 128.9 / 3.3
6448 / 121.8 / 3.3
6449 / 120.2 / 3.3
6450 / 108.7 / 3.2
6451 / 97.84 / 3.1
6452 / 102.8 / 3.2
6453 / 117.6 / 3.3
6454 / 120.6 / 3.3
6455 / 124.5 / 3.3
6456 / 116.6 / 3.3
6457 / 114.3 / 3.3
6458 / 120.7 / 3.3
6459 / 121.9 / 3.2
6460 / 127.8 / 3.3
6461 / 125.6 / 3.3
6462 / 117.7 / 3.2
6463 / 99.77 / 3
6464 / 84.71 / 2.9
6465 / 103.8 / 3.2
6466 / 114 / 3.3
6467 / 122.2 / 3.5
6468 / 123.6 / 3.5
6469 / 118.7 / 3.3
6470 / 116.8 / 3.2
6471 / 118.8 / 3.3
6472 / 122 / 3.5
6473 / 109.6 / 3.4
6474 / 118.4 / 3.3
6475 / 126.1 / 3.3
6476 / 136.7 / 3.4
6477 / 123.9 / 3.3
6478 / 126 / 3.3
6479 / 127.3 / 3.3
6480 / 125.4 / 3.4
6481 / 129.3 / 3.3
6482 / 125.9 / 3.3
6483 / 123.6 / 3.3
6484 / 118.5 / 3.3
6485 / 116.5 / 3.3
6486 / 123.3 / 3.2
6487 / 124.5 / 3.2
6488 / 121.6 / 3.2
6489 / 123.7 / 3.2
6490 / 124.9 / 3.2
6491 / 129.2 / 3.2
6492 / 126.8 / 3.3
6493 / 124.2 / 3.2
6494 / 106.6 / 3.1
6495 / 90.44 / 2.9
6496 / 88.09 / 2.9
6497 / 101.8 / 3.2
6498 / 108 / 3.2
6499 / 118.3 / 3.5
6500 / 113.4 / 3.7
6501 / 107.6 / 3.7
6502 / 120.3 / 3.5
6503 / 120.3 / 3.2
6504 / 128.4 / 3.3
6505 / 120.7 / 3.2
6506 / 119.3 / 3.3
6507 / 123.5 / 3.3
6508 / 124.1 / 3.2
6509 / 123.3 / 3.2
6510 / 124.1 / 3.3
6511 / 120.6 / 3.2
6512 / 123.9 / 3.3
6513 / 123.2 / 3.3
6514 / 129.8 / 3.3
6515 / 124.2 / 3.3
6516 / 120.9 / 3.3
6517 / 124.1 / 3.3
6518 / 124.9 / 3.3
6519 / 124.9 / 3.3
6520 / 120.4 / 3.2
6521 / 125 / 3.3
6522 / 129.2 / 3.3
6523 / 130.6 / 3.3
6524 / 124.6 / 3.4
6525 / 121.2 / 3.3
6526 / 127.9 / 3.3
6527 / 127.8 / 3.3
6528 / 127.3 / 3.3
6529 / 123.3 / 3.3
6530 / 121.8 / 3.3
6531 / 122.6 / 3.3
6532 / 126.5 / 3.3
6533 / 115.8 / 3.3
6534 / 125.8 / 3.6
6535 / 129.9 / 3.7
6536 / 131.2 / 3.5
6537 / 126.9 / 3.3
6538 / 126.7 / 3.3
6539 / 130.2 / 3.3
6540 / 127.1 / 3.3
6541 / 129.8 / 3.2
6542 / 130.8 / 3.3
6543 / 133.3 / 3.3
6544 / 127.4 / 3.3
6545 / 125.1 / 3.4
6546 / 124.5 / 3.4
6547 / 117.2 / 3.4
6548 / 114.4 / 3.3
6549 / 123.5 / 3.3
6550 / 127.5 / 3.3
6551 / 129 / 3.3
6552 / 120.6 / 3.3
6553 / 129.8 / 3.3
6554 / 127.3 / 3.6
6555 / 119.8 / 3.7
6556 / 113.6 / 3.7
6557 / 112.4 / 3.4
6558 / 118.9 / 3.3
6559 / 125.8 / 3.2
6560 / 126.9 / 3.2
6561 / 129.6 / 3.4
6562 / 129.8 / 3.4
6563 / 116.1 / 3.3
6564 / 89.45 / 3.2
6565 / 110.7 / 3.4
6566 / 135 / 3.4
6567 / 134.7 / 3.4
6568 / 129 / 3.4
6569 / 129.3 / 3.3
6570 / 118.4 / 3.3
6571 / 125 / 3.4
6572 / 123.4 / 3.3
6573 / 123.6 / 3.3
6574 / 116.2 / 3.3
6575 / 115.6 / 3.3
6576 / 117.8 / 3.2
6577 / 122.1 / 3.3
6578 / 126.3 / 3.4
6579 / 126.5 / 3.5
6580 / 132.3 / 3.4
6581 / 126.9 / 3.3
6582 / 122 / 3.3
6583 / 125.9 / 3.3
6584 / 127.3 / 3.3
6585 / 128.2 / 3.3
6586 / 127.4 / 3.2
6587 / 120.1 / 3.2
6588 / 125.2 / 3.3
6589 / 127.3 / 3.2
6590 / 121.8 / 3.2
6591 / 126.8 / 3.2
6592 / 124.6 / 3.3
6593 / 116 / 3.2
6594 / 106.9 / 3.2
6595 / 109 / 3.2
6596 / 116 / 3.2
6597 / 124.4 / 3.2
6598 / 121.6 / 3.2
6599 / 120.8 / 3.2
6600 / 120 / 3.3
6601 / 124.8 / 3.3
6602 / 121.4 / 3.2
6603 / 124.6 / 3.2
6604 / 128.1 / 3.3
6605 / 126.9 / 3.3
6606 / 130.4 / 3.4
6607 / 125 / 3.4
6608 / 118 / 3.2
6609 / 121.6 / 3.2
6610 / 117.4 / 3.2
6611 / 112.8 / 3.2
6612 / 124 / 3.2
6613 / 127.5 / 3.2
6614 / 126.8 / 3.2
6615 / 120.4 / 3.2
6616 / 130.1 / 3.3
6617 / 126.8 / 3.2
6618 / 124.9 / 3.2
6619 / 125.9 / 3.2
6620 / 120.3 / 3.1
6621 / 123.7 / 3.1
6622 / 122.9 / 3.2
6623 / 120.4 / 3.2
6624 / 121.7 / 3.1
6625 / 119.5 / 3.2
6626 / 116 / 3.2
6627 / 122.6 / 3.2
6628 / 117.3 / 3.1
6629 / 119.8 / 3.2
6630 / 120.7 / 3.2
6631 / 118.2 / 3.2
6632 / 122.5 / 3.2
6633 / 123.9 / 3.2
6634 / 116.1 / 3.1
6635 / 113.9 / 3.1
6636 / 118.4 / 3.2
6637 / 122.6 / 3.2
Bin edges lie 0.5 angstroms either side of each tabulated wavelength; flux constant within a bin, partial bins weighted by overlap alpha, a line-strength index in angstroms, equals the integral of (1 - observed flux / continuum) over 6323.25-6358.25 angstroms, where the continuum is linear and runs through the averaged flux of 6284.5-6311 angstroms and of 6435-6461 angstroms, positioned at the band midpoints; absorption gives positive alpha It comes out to -0.8 angstroms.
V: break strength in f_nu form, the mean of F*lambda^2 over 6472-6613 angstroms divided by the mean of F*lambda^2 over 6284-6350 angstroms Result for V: 1.1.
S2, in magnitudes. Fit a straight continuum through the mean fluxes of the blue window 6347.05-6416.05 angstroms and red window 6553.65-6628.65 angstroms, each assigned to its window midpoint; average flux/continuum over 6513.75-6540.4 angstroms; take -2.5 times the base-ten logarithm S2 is -0.05 mag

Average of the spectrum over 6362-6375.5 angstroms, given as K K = 114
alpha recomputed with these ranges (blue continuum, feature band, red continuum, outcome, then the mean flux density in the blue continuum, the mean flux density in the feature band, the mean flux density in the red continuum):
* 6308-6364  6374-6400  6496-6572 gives 0.87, 116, 114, 123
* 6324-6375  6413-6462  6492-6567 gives 0.77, 116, 117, 122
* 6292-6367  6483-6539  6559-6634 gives -0.60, 115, 121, 122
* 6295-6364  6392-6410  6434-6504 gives 0.47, 115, 113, 117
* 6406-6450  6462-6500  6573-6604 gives 0.46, 117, 117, 122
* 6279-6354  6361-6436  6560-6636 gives 1.62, 116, 115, 122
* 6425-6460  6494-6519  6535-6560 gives 0.89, 117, 118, 125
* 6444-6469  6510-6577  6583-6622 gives -2.09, 116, 124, 123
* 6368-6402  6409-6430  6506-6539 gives -0.15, 114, 118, 125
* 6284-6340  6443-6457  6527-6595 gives 0.23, 115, 118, 124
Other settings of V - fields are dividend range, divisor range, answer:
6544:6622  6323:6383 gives 1.14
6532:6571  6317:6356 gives 1.13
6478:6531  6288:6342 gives 1.11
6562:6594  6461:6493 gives 1.05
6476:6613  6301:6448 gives 1.12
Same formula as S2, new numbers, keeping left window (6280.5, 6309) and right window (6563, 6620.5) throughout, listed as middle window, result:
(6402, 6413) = 0.00 mag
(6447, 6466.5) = 0.04 mag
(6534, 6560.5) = -0.03 mag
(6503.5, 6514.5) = -0.03 mag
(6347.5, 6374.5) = 0.00 mag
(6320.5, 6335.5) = -0.05 mag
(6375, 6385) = 0.03 mag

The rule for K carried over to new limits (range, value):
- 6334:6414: 115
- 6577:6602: 123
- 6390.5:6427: 115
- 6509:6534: 124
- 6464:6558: 122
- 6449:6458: 114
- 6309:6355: 117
